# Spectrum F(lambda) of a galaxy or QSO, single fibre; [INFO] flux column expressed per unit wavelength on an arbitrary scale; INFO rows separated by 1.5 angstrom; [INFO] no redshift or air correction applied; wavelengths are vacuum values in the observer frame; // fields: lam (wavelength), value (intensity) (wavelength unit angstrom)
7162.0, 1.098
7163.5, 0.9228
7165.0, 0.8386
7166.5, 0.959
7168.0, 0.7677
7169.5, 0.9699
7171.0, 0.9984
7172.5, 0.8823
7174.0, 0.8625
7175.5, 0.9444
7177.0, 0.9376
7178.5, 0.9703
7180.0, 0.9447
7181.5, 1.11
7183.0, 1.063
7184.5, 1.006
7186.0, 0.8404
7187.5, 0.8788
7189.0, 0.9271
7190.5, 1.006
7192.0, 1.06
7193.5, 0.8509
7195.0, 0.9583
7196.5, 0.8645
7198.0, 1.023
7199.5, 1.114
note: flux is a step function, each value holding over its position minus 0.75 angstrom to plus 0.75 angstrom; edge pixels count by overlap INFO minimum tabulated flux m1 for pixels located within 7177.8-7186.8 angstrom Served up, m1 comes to 0.8404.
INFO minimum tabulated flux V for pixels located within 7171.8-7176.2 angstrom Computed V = 0.8625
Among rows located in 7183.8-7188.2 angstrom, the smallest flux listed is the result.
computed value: 0.8404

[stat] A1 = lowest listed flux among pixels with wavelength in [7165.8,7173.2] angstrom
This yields 0.7677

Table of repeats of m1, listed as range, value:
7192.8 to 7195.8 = 0.8509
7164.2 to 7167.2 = 0.8386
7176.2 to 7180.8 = 0.9376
